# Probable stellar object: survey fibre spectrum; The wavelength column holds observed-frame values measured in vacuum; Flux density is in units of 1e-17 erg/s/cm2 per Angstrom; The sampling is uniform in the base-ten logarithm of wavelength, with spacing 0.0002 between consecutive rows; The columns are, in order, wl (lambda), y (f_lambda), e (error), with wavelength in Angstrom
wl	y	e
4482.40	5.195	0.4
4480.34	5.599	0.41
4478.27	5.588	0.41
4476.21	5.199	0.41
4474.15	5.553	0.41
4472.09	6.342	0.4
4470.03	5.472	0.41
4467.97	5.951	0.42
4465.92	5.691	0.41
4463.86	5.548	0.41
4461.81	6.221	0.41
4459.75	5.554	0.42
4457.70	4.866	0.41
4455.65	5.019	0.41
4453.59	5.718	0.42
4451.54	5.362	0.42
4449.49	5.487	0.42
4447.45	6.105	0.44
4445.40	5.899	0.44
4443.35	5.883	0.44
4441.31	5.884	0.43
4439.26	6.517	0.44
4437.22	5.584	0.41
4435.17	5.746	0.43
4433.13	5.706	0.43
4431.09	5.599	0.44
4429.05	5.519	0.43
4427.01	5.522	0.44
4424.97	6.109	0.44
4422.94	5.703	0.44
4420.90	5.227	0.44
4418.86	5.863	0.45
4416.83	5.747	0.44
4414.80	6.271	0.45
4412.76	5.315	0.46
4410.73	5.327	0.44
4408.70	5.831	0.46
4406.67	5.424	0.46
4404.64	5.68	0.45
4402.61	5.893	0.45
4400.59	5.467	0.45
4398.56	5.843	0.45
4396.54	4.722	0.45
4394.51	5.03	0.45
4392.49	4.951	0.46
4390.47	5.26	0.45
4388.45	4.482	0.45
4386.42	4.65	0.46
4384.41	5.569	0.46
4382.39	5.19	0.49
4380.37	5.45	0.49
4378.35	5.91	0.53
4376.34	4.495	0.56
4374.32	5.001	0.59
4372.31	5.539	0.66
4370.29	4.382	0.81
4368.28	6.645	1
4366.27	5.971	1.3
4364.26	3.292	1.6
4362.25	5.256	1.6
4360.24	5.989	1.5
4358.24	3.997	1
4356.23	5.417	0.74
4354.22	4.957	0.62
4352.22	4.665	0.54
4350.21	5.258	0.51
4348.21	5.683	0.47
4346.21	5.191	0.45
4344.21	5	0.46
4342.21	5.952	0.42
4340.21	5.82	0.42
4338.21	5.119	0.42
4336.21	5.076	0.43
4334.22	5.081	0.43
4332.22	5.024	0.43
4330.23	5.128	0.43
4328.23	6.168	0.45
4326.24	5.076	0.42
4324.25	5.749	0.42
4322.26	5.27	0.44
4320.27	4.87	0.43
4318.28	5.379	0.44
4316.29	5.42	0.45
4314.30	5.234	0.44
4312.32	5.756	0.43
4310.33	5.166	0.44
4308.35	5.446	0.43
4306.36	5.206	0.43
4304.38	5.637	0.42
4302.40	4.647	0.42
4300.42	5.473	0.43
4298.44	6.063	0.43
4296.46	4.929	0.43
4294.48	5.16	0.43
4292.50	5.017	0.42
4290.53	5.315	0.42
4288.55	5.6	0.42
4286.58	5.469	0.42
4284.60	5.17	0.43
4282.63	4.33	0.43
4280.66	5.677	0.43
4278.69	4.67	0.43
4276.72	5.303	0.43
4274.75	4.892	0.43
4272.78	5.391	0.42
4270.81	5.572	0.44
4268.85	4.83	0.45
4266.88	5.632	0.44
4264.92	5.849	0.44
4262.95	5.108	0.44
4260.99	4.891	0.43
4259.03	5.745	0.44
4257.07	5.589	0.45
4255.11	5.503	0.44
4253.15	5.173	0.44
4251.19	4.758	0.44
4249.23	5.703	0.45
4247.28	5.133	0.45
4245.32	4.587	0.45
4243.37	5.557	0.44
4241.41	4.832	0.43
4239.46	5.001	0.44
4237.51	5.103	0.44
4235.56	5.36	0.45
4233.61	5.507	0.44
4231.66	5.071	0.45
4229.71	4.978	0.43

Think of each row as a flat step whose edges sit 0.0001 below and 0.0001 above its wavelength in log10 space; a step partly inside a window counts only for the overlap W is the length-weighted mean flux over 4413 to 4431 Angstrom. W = 5.72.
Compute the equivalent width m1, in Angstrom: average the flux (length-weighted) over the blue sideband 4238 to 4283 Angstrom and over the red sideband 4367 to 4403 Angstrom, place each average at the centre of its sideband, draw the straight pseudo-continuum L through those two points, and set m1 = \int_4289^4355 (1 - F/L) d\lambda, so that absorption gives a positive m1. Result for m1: -0.9 Angstrom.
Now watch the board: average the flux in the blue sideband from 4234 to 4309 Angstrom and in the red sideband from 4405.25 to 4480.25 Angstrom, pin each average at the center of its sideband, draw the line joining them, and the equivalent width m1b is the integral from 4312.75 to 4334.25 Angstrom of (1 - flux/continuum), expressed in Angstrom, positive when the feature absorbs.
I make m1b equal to 0.2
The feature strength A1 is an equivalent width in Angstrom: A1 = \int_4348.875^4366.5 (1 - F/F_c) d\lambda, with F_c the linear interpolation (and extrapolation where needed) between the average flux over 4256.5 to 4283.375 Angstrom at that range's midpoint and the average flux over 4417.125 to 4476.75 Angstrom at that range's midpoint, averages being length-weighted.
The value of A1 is 1.7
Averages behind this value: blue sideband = 5.25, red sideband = 5.69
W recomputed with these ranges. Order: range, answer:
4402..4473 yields 5.7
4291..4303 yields 5.24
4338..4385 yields 5.24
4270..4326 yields 5.28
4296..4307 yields 5.35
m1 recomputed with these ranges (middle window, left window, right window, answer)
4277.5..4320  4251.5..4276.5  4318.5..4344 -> 0.58 Angstrom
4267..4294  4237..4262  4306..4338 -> 0.32 Angstrom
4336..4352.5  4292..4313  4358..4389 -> -0.40 Angstrom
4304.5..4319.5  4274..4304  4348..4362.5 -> -0.62 Angstrom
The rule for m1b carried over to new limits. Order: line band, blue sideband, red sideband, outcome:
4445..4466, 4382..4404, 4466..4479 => 0.0 Angstrom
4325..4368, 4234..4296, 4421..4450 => 2.1 Angstrom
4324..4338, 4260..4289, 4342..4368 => -0.3 Angstrom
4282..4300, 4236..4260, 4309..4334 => 0.1 Angstrom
